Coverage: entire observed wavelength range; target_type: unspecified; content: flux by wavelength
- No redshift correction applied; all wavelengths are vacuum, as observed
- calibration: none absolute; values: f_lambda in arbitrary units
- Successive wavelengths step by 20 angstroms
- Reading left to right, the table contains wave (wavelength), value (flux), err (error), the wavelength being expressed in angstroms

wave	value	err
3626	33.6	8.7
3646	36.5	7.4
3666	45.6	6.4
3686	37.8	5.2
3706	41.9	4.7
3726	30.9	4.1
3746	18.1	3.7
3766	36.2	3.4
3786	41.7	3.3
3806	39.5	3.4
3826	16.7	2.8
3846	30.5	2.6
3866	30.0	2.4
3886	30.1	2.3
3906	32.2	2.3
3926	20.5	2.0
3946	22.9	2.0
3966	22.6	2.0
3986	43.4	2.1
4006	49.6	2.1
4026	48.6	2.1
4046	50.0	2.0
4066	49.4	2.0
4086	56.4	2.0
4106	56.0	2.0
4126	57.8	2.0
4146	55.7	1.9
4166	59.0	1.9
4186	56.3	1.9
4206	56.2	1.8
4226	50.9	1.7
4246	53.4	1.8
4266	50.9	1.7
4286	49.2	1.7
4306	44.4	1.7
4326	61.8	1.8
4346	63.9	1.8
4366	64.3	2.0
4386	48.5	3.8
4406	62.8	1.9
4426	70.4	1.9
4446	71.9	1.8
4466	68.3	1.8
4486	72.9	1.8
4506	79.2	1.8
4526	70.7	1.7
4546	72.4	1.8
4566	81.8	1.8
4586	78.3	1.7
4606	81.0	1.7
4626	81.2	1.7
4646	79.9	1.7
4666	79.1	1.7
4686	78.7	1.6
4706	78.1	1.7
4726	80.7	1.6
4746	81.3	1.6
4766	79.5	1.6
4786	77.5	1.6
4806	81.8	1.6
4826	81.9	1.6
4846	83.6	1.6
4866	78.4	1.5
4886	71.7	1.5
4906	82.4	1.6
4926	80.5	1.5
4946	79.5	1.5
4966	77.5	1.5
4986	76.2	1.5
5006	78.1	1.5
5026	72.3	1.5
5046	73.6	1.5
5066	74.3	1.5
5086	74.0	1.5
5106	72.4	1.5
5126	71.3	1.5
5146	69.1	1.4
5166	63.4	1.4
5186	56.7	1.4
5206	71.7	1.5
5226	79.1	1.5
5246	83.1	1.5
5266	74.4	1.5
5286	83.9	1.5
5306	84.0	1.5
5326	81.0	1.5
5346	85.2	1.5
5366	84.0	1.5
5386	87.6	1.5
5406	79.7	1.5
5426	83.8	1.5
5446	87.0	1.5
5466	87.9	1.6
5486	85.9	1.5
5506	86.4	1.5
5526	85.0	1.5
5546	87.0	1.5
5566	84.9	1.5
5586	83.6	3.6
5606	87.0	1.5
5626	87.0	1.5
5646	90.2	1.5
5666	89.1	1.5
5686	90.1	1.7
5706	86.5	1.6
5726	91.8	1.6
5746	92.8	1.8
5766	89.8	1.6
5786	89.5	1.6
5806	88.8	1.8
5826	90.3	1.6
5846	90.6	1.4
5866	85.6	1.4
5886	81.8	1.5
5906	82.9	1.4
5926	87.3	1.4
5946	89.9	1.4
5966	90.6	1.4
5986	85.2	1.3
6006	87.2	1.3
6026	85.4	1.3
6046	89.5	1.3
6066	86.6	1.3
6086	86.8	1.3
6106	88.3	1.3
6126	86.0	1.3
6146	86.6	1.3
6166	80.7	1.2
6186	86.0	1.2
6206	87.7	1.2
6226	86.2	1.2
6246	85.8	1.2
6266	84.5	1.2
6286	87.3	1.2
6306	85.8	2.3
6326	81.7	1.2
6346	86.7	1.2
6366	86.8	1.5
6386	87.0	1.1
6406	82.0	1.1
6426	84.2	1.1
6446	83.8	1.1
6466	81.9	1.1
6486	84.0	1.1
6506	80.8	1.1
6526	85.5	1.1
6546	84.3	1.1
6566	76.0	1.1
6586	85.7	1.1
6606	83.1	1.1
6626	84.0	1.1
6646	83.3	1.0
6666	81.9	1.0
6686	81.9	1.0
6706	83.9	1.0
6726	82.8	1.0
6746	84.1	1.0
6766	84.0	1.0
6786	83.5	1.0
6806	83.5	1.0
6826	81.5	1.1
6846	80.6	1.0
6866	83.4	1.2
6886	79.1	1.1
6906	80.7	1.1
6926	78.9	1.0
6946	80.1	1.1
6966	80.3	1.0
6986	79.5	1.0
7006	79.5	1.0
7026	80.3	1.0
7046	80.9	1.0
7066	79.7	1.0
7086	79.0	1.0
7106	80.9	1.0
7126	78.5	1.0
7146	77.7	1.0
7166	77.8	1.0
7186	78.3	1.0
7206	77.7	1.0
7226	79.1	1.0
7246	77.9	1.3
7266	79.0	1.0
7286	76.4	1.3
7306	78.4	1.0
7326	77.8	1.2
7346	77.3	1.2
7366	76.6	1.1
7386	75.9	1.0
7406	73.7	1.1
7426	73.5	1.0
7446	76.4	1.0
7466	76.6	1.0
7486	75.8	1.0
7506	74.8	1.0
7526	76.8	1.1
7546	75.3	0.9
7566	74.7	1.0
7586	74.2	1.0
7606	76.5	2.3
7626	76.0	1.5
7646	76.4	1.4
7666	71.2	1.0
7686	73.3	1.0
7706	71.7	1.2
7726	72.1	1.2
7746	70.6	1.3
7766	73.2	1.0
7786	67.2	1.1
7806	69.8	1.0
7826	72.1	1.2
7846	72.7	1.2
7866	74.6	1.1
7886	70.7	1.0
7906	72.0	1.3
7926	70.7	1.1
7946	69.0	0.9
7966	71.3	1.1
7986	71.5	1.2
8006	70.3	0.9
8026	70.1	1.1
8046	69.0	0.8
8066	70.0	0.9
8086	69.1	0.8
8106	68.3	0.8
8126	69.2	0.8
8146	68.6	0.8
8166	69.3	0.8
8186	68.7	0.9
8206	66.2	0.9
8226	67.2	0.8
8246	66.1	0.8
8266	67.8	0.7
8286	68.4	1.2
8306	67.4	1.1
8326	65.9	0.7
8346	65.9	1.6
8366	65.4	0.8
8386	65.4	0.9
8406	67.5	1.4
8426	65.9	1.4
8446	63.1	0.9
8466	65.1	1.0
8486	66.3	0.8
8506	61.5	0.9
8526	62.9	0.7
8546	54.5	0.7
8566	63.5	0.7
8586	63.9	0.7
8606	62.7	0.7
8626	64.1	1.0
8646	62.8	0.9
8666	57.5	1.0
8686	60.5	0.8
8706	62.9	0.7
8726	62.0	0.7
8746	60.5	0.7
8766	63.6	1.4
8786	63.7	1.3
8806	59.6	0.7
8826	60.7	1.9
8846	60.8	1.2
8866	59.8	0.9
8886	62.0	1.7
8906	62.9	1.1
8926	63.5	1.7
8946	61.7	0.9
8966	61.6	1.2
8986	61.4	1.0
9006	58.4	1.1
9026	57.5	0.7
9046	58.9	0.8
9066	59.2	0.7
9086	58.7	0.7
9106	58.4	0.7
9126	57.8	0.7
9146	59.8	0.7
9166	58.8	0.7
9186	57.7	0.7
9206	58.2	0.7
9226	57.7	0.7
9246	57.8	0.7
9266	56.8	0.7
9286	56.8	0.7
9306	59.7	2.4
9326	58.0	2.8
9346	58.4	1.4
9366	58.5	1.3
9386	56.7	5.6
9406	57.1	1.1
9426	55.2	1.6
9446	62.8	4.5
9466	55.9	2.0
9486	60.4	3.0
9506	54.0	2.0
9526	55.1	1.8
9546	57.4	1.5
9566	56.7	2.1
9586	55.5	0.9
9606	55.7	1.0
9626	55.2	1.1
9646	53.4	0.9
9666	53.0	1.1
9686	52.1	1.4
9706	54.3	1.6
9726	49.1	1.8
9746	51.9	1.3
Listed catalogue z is 0.000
